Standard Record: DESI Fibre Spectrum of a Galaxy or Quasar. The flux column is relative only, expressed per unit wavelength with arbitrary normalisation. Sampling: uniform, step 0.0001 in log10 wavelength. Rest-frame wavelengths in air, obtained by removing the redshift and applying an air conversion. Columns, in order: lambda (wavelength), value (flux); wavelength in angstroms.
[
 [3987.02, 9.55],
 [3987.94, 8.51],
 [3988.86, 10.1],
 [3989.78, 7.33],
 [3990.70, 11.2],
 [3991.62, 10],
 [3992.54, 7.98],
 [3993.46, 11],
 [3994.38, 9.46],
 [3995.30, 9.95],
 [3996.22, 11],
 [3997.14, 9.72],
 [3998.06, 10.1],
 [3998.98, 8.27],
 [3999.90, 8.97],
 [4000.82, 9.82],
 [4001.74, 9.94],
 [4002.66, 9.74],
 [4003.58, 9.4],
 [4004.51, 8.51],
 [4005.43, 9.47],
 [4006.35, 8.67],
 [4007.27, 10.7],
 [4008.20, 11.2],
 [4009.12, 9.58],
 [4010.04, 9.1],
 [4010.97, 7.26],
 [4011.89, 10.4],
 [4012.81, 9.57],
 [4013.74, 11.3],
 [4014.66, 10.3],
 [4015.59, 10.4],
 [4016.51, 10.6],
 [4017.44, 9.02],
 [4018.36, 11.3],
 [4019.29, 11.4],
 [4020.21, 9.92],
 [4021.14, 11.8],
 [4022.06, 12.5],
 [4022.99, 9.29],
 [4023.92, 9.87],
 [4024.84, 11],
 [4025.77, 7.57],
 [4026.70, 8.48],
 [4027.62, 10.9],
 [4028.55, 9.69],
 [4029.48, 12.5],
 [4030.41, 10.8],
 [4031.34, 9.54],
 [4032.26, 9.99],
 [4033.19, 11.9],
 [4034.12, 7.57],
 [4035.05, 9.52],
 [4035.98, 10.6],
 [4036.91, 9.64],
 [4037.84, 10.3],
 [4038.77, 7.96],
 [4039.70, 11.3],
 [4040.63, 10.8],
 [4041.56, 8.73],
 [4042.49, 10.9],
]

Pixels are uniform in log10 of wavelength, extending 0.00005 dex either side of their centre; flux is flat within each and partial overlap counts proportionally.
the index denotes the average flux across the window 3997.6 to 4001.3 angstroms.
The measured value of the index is 9.3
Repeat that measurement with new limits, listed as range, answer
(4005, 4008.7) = 10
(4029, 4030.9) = 11.6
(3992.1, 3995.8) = 9.62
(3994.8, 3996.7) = 10.4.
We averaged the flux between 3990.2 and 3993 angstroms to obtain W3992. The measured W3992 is 9.68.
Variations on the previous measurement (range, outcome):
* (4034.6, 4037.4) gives 9.92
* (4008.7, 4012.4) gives 9.1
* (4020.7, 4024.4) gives 10.9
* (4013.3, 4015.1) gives 10.8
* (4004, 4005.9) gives 8.98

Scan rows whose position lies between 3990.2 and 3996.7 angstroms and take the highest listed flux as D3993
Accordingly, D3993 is 11.2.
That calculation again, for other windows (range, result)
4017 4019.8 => 11.4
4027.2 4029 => 10.9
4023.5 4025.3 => 11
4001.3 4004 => 9.94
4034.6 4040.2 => 11.3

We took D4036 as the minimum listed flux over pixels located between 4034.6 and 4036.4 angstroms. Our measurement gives 9.52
